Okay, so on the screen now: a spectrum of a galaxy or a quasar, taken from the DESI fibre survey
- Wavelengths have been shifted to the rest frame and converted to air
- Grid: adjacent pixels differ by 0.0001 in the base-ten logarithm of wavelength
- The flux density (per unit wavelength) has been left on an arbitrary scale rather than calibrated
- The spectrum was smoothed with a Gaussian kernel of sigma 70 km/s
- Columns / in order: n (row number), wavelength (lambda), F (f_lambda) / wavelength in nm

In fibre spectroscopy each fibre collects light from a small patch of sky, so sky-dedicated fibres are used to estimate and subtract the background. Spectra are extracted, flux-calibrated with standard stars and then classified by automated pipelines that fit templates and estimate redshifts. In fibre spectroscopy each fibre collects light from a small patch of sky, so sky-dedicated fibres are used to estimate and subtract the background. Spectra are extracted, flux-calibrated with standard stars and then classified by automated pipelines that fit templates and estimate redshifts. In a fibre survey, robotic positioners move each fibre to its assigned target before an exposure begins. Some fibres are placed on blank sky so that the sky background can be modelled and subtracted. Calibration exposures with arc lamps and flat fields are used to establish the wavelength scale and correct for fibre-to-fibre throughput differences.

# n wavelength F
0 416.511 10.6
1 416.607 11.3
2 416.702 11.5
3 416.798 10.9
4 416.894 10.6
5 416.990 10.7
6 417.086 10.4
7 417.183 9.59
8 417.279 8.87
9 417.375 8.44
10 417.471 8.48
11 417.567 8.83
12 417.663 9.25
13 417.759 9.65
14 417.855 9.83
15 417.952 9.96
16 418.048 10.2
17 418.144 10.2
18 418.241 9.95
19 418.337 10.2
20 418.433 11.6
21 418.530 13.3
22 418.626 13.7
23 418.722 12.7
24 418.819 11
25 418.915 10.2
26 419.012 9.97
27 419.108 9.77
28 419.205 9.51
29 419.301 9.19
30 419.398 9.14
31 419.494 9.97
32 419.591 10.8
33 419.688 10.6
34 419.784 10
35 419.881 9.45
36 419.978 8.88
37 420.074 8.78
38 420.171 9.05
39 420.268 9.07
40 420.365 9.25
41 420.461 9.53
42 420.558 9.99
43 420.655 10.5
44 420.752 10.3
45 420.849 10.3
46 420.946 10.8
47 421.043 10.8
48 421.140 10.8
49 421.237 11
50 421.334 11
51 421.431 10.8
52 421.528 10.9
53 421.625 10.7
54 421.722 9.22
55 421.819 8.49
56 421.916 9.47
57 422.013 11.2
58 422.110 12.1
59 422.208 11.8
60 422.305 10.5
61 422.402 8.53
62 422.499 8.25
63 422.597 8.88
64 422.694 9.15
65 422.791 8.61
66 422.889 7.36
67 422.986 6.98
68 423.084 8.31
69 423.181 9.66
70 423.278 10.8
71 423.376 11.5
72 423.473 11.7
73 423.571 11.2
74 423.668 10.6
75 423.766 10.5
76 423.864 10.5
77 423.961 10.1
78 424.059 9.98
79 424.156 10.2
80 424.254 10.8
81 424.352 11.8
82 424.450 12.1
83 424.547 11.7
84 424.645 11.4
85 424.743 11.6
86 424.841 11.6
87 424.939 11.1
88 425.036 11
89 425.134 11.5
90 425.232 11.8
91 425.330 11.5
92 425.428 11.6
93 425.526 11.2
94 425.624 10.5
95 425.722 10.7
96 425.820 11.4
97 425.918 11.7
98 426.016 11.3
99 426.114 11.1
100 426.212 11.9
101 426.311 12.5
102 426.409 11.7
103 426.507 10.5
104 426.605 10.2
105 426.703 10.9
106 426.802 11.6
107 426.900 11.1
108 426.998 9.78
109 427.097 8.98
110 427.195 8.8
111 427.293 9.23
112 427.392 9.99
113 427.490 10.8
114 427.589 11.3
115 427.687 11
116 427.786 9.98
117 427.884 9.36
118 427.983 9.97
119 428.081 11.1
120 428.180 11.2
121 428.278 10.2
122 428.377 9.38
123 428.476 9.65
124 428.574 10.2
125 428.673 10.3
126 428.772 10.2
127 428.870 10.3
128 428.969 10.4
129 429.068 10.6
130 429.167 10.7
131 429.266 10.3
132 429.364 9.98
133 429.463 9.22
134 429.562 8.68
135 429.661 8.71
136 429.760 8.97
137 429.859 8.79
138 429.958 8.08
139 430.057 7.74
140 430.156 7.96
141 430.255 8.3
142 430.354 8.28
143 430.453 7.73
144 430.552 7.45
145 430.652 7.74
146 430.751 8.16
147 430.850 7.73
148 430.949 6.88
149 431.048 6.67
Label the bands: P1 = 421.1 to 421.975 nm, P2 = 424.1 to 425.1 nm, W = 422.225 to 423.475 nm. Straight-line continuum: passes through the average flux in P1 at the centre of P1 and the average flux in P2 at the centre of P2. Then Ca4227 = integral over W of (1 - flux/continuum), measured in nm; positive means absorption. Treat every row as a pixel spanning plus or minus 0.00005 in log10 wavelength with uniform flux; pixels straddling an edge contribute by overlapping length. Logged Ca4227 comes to 0.176 nm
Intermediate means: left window 10.3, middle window 9.23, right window 11.3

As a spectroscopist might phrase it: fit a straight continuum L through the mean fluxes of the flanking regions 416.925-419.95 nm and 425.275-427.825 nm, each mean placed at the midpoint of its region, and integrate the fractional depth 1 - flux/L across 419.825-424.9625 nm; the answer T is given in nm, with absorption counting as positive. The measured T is 0.15 nm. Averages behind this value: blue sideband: 10.2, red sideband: 10.8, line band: 10.2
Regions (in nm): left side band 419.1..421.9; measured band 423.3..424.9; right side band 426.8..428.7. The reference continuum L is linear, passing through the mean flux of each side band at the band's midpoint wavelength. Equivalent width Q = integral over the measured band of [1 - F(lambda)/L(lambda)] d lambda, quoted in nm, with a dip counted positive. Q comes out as -0.16 nm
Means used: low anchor 9.95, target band 11.1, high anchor 10.2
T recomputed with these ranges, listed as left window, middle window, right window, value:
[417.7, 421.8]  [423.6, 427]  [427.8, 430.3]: -0.43 nm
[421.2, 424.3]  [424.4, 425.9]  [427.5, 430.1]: -0.21 nm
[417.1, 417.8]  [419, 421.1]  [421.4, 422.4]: 0.01 nm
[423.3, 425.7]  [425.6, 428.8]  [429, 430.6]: -0.19 nm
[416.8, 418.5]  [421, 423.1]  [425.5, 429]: 0.08 nm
